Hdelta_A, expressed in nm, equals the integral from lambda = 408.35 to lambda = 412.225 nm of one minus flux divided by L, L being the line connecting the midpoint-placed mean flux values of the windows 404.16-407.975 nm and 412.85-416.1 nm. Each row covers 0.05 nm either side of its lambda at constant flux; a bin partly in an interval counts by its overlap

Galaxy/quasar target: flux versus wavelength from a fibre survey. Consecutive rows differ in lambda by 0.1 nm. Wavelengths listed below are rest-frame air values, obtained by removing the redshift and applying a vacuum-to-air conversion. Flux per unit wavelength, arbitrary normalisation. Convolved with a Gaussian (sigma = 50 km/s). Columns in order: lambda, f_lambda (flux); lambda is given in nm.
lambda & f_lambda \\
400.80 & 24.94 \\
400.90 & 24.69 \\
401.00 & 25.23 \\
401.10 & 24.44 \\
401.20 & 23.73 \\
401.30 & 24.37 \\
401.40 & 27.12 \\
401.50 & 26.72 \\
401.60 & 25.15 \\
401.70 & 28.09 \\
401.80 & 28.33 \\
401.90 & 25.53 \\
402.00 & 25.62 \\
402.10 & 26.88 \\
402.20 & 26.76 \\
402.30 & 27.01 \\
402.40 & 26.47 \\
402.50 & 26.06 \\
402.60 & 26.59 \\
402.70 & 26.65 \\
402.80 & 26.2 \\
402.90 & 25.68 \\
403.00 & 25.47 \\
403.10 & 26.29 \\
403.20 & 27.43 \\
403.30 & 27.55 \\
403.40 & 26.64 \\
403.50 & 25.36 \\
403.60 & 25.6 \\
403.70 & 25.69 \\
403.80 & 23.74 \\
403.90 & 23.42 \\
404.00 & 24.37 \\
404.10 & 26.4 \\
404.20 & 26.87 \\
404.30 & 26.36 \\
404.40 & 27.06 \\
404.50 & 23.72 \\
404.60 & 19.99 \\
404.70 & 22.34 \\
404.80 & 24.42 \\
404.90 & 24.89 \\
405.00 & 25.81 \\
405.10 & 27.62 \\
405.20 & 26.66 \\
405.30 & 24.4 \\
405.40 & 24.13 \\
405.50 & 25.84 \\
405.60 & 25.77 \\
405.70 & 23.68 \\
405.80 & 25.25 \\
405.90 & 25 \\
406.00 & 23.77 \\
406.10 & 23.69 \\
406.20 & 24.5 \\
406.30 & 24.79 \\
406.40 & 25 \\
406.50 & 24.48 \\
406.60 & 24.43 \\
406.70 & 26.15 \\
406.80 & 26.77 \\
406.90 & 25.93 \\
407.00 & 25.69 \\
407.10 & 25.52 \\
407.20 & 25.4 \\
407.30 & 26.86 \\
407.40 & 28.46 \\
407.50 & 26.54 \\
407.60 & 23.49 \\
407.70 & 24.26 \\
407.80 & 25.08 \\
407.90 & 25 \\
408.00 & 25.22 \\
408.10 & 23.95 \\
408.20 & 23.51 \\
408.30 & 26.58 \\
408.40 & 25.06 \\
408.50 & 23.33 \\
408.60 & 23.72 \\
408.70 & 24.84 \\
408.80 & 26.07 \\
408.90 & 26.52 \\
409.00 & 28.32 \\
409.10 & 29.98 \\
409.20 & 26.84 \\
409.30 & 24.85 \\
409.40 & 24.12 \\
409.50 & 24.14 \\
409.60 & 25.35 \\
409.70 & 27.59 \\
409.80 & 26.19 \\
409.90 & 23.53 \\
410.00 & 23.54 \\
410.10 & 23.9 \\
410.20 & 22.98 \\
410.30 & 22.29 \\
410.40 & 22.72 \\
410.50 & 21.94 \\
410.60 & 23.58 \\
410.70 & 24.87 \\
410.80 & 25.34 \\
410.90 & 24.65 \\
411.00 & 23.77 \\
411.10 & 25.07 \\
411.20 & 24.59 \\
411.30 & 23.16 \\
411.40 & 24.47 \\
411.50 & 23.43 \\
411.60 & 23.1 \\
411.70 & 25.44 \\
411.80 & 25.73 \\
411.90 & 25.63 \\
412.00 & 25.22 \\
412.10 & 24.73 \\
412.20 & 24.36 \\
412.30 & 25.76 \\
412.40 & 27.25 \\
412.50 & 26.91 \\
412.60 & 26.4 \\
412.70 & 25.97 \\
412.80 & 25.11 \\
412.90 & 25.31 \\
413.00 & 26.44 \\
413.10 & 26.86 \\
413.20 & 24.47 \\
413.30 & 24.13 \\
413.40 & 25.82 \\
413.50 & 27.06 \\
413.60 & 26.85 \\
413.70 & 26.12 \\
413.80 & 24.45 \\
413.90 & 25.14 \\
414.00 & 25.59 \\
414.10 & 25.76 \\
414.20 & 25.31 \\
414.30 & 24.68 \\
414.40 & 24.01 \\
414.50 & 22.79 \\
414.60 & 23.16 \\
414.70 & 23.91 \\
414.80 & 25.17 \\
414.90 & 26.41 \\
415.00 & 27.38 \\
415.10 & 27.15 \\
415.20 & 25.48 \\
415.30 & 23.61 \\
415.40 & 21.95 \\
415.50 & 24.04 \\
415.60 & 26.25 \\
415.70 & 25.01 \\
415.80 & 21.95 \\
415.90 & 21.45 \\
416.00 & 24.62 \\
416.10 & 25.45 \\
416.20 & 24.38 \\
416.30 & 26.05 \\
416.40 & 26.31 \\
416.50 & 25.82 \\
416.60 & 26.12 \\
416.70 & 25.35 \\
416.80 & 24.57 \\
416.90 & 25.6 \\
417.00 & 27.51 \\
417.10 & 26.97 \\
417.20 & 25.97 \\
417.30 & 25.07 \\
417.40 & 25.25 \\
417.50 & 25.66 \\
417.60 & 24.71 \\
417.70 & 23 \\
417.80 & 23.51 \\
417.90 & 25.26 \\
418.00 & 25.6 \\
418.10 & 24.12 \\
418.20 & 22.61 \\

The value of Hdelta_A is 0.05 nm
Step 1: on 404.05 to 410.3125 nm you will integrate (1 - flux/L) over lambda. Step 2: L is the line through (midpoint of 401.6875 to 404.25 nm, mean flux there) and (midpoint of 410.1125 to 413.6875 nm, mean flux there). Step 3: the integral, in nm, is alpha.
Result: 0.10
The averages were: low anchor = 26.2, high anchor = 24.9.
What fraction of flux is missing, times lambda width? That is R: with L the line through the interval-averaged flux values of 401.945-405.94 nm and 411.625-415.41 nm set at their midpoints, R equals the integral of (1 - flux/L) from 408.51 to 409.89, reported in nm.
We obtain -0.02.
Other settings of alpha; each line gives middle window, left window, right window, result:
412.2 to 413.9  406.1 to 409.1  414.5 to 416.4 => -0.07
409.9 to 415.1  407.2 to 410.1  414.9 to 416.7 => 0.06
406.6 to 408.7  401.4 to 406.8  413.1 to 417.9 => 0.01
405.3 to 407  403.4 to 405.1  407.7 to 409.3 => 0.02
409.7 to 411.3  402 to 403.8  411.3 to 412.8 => 0.09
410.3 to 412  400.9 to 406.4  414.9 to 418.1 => 0.07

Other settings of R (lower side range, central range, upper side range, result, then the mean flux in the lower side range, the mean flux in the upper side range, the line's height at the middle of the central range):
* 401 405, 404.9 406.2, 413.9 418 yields 0.022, 25.7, 25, 25.5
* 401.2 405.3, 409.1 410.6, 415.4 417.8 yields 0.056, 25.8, 25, 25.4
